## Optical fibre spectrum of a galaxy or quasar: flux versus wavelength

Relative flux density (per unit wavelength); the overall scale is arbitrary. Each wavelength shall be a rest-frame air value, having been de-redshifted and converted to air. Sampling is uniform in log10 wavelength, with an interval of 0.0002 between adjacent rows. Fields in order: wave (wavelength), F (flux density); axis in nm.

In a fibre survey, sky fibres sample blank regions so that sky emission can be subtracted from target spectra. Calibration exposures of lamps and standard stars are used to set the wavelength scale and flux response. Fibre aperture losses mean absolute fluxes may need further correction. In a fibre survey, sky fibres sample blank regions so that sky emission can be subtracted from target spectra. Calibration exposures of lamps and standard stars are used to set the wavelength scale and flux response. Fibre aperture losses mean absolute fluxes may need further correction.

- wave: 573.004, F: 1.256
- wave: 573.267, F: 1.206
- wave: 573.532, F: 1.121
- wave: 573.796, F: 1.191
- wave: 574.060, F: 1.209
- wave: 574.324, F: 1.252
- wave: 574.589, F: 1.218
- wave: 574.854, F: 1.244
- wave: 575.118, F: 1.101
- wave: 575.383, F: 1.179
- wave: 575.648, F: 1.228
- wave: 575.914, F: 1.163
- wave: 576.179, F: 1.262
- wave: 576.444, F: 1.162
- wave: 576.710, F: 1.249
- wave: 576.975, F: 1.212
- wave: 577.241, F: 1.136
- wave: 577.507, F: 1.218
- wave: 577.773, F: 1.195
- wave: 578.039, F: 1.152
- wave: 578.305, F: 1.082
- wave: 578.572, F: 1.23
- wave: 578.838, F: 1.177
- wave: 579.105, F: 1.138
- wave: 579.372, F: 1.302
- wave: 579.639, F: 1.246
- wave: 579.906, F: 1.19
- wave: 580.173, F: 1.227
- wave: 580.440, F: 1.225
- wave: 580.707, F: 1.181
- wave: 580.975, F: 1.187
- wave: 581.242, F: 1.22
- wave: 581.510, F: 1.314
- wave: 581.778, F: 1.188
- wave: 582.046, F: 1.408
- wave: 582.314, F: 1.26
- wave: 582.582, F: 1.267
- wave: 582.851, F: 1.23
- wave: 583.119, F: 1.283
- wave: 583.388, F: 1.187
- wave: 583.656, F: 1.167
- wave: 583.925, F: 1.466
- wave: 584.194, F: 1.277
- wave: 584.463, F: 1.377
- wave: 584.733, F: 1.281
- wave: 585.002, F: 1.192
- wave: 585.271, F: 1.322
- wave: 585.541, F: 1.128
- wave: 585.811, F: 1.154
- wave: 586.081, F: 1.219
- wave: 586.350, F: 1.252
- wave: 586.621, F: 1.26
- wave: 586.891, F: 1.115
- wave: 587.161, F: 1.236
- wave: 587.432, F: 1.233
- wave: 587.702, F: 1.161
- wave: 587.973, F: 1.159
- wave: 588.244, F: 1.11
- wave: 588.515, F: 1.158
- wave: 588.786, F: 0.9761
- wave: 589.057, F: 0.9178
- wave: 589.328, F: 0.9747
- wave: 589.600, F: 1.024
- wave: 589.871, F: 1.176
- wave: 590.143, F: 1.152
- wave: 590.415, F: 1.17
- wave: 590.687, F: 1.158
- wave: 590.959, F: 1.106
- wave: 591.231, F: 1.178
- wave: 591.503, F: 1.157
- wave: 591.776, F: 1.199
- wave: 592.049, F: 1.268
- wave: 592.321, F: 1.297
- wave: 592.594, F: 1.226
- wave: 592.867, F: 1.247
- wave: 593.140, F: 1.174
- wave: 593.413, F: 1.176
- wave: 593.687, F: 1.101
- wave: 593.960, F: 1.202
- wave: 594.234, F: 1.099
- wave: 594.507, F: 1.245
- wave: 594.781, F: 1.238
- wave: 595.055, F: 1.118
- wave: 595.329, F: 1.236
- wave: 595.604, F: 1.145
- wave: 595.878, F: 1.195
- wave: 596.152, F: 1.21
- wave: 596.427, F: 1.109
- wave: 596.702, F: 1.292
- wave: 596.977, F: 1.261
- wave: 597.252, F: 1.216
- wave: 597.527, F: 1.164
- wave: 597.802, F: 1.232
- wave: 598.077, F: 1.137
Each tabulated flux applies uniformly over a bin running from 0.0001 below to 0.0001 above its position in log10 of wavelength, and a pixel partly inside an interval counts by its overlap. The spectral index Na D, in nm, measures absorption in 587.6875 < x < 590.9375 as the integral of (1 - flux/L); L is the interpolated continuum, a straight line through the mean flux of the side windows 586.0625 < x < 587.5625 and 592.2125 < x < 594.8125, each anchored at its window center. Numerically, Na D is 0.32 nm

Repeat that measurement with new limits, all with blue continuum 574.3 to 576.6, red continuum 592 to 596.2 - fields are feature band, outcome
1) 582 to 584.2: -0.15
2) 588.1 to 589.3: 0.16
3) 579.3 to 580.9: -0.03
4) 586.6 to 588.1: 0.01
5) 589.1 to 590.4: 0.13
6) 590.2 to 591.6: 0.05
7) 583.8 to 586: -0.14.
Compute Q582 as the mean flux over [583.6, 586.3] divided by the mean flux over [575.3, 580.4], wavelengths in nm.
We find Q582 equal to 1.1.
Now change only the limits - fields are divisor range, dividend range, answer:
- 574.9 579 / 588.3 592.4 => 0.95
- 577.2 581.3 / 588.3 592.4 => 0.94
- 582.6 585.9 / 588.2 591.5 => 0.87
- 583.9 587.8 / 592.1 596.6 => 0.96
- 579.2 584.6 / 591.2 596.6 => 0.95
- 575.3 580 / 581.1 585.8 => 1.06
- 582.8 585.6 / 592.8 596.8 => 0.93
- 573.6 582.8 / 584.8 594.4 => 0.96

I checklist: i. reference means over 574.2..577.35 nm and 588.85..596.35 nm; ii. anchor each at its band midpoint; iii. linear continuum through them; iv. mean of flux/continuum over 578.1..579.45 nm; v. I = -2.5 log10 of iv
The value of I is 0.01 mag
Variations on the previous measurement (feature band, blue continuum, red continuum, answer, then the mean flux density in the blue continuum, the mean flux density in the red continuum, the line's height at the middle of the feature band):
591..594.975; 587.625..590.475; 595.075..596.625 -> -0.054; 1.09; 1.18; 1.14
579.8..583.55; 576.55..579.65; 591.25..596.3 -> -0.043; 1.19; 1.2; 1.19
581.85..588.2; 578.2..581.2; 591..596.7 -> -0.040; 1.2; 1.19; 1.2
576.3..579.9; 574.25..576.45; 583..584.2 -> 0.031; 1.2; 1.28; 1.23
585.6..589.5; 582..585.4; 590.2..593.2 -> 0.097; 1.28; 1.2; 1.24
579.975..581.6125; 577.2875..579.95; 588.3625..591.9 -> -0.044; 1.19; 1.1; 1.17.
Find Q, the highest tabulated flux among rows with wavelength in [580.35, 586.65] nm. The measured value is 1.466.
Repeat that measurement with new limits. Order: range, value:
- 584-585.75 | 1.377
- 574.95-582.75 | 1.408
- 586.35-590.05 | 1.26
